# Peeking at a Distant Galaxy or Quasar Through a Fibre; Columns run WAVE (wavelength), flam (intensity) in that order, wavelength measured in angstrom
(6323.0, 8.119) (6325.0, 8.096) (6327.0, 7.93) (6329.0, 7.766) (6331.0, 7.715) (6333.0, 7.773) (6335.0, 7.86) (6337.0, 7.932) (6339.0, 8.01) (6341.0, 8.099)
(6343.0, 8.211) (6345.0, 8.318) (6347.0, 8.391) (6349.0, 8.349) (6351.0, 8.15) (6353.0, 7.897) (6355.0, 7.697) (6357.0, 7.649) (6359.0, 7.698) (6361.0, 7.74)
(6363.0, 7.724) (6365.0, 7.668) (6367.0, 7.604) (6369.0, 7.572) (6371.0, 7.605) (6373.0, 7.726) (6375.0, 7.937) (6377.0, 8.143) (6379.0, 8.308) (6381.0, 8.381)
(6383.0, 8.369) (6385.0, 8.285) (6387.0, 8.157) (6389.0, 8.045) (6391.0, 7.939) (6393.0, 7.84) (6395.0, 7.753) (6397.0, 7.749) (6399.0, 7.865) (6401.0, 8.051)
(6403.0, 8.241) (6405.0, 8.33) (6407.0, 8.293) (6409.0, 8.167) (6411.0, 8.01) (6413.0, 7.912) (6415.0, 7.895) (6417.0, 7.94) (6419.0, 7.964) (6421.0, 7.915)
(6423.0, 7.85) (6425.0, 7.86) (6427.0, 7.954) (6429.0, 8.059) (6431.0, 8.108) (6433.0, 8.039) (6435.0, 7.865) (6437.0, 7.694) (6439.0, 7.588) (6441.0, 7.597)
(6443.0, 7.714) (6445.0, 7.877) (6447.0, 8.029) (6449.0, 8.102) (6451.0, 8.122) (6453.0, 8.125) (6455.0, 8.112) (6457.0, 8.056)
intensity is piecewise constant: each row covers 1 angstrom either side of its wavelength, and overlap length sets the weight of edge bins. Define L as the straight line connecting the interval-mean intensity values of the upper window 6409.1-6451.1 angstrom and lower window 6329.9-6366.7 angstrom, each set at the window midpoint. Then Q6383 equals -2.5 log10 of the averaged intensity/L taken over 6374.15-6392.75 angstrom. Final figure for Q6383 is -0.03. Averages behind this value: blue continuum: 7.93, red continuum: 7.91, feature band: 8.16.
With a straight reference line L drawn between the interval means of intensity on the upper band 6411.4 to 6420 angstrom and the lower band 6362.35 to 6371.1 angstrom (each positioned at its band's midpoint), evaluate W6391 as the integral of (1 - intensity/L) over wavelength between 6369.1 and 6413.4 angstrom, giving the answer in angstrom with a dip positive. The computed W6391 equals -1.5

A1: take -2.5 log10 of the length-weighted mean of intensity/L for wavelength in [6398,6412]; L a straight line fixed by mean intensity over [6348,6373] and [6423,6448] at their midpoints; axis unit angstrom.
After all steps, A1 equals -0.04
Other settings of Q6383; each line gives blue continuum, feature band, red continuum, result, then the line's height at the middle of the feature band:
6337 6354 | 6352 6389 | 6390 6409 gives 0.03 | 8.09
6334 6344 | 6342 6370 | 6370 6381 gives 0.01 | 8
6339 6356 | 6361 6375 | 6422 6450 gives 0.05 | 8.07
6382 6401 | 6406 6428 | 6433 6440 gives -0.02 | 7.87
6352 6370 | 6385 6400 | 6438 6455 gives -0.02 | 7.77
